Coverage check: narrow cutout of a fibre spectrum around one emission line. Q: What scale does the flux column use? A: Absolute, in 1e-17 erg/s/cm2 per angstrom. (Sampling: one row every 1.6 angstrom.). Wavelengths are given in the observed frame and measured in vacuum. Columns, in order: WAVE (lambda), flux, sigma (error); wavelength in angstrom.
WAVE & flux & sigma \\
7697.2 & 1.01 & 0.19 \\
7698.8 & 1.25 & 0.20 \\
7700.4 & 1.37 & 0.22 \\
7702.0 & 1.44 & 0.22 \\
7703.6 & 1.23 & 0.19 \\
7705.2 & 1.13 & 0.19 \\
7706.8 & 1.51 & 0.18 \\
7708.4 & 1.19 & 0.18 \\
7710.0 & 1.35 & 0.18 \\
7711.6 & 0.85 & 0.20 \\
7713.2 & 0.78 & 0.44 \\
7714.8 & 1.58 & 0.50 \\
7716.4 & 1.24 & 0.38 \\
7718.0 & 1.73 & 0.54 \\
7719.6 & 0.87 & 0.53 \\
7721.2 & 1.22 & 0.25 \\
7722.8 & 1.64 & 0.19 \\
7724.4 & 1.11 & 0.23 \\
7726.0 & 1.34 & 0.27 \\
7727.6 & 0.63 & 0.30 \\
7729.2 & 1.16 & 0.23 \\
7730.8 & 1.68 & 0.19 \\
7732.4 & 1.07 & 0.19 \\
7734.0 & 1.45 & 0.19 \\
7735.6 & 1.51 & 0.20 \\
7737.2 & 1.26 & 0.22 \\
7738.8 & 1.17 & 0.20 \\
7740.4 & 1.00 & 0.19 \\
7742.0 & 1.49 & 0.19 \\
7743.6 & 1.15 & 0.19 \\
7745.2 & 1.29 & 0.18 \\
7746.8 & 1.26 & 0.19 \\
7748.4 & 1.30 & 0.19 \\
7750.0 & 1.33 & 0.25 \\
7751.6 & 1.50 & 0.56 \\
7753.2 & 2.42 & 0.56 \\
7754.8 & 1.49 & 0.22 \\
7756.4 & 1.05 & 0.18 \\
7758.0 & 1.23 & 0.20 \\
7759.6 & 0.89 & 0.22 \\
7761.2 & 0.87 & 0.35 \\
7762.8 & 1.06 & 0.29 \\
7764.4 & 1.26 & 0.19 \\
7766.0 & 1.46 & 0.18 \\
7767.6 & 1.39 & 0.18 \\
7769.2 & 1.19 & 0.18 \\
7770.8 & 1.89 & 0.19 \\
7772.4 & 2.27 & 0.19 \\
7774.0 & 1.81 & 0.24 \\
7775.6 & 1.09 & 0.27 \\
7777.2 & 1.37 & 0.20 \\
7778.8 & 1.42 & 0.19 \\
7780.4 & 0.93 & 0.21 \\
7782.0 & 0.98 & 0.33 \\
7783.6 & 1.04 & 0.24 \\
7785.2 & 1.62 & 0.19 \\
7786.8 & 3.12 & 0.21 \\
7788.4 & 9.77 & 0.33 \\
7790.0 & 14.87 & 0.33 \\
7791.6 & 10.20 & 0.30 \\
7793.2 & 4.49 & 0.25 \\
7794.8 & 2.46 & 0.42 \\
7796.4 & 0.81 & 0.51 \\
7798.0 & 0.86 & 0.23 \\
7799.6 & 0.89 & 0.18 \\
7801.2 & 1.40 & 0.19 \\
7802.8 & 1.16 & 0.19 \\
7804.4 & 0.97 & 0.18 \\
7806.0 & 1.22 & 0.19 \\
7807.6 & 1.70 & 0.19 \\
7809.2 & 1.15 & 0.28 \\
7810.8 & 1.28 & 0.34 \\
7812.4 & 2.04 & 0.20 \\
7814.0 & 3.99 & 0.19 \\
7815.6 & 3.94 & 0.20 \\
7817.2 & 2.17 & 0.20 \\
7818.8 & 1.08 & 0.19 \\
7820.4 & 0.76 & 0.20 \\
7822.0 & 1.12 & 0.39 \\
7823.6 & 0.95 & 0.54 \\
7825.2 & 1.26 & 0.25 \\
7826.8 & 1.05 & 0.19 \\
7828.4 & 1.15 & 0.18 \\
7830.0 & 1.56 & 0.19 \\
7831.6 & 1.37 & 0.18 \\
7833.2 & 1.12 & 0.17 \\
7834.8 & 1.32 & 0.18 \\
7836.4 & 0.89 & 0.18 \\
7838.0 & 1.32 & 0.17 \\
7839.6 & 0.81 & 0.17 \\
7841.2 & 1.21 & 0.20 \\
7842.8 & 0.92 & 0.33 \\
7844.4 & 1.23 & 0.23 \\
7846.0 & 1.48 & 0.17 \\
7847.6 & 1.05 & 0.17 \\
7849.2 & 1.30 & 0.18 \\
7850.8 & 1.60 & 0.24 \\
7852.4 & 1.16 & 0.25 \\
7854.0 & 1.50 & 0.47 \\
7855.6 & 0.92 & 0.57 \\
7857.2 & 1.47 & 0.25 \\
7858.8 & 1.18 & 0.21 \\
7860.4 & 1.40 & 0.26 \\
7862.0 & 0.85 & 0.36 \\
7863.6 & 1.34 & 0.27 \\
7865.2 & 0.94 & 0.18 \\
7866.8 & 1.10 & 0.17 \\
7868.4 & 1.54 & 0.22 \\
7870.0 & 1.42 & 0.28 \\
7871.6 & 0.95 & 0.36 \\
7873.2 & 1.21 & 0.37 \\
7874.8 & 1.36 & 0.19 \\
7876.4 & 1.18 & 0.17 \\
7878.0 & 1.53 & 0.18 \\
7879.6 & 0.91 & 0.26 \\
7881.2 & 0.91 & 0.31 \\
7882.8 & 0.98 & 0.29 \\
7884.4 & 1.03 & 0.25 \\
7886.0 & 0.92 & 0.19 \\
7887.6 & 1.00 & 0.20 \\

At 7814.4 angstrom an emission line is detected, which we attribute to [N II] 6583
